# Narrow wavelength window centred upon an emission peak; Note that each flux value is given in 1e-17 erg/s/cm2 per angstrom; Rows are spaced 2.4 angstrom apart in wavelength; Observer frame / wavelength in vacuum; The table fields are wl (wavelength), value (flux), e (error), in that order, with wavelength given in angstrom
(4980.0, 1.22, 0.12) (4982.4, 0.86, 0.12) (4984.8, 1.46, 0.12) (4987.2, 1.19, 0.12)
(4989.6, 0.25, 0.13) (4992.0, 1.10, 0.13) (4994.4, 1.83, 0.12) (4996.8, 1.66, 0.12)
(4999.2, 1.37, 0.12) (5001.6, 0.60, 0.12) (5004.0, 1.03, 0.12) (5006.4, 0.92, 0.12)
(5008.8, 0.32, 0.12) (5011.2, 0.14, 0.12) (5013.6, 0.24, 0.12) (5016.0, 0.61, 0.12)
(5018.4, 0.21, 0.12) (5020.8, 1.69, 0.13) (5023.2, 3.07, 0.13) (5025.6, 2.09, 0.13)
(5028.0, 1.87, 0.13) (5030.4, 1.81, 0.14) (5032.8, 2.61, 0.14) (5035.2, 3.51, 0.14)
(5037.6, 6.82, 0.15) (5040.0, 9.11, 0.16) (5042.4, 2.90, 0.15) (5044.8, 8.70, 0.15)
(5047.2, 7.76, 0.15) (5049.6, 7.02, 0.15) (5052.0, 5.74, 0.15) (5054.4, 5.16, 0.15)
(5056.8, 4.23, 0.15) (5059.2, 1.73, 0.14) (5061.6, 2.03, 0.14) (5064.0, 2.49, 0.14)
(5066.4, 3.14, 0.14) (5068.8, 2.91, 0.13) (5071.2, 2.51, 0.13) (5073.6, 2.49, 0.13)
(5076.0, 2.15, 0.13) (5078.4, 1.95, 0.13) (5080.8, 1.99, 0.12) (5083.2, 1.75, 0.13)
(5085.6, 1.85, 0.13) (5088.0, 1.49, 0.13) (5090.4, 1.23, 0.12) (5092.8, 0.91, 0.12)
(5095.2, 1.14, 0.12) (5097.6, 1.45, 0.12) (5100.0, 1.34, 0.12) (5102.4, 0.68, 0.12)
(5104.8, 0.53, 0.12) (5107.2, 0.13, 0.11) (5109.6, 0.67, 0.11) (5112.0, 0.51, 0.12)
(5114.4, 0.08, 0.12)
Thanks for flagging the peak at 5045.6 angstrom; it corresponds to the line Ly-alpha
